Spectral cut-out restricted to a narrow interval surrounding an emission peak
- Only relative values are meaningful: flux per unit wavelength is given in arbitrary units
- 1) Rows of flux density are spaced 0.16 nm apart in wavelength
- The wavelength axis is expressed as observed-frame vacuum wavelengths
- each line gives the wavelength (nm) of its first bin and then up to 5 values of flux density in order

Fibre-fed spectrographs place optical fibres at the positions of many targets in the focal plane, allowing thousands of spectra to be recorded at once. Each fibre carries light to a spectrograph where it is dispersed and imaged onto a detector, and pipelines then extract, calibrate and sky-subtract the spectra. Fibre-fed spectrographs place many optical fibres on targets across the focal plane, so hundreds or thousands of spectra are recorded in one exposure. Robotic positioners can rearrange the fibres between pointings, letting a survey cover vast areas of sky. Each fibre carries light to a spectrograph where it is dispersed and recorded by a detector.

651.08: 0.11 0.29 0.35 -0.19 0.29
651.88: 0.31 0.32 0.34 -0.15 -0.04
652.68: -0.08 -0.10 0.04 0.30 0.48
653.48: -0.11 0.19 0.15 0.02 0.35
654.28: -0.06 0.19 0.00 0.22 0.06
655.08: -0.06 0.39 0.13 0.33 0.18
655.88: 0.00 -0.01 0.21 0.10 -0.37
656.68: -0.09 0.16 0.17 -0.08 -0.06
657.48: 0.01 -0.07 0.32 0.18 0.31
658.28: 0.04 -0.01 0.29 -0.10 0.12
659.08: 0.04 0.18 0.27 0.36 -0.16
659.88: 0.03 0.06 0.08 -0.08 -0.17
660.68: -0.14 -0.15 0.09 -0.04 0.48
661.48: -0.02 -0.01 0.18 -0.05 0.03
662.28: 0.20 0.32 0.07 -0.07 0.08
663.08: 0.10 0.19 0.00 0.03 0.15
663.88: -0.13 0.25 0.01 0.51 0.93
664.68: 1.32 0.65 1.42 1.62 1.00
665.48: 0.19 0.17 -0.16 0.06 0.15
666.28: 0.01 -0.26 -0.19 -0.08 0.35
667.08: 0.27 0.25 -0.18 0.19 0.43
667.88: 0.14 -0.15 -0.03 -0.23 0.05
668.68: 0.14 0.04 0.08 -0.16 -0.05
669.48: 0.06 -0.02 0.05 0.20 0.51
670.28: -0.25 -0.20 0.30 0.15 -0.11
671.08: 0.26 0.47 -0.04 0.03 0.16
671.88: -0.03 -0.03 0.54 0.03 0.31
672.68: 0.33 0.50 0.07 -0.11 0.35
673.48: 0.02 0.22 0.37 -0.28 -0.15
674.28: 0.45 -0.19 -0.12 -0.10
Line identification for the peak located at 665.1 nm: [O II] 3727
